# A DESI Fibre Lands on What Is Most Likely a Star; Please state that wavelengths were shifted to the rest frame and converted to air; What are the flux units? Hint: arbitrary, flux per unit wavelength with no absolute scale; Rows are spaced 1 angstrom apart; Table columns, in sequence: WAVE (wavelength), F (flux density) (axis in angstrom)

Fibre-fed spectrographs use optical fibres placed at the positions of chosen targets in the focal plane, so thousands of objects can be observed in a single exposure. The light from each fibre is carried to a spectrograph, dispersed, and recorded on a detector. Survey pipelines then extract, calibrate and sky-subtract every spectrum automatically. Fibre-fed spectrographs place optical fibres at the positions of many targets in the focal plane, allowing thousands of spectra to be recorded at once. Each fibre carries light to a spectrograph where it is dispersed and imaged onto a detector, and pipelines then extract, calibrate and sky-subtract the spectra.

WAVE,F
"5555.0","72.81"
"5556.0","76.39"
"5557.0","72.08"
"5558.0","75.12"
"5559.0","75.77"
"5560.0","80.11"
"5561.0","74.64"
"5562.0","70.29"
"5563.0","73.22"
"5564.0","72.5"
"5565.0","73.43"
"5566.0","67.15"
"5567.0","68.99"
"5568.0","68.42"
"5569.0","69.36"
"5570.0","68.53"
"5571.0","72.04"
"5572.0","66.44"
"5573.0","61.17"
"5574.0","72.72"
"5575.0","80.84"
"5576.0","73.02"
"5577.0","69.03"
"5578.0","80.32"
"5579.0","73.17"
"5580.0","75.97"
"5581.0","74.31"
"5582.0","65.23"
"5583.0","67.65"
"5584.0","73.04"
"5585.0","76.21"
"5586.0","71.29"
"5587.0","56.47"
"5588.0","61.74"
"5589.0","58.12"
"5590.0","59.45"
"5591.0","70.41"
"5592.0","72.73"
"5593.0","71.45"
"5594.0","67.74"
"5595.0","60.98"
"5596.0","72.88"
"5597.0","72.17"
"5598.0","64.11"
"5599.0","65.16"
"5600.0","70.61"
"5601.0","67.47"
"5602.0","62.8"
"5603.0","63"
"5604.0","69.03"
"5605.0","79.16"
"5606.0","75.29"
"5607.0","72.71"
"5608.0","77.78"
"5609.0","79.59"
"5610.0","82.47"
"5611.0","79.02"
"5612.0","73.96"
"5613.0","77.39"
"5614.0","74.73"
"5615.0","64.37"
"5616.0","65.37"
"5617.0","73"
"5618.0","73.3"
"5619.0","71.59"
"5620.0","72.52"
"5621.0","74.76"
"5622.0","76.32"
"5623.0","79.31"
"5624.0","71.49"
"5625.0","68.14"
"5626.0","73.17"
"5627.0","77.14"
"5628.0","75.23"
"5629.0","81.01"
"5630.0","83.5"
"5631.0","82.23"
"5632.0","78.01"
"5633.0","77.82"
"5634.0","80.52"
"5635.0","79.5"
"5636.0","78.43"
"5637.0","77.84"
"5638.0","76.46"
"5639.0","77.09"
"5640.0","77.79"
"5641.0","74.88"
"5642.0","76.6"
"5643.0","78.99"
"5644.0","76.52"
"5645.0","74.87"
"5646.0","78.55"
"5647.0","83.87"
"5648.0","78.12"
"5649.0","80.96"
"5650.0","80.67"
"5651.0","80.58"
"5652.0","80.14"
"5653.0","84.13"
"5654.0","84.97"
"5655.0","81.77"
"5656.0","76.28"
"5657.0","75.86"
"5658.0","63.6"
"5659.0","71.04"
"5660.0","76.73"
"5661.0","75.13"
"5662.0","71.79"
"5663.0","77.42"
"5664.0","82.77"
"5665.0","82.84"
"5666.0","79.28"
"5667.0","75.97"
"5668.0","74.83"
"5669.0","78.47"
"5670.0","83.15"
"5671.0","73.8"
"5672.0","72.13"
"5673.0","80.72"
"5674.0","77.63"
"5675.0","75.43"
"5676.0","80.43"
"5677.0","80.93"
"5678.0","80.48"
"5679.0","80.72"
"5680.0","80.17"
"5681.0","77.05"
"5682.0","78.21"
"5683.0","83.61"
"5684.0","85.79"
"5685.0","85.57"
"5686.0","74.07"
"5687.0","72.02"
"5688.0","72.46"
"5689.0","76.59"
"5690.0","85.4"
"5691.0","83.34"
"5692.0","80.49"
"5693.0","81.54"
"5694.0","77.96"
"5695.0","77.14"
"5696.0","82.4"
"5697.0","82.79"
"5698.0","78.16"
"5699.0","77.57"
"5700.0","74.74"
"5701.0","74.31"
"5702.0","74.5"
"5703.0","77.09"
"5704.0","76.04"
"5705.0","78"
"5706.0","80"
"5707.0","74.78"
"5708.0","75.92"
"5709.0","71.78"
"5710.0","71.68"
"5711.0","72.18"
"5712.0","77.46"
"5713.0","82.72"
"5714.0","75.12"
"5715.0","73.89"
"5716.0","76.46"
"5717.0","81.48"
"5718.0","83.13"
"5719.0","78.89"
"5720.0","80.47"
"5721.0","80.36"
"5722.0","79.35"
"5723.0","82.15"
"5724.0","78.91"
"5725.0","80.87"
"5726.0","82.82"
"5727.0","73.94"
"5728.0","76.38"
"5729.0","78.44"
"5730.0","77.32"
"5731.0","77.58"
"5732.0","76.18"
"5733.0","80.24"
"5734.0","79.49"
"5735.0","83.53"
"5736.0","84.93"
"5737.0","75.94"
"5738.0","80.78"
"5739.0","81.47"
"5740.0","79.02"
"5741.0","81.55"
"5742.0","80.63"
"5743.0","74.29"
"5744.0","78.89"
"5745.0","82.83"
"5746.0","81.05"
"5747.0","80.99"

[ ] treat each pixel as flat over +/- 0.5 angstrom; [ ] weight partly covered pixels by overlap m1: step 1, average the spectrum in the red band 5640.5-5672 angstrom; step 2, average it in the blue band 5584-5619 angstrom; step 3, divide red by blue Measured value 1.11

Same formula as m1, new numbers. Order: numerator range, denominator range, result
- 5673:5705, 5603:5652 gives 1.03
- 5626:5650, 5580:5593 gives 1.16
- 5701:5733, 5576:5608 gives 1.12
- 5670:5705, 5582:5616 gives 1.12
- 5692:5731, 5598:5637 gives 1.05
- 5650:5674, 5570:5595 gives 1.12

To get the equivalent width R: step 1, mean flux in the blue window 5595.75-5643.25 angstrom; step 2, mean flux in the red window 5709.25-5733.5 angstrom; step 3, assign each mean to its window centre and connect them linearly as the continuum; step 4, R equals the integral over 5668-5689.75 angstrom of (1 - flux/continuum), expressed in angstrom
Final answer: -0.54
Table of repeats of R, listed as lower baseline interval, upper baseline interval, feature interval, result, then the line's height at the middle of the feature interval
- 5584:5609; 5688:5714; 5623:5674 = -3.2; 73.1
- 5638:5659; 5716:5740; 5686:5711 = 0.6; 79.1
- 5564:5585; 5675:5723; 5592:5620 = 0.6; 73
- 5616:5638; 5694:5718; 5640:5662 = -0.4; 76.4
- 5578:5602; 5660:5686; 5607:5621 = -0.6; 71.4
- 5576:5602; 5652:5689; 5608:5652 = -2.0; 73.4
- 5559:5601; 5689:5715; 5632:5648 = -0.9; 73.7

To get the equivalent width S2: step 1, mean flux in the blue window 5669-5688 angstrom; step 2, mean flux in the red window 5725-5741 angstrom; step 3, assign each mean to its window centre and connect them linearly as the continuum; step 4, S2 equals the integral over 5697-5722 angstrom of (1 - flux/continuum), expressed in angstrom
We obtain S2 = 0.6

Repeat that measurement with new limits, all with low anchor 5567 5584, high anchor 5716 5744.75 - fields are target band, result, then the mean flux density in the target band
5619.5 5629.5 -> -0.15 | 74.9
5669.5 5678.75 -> -0.22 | 78.4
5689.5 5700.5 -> -0.35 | 80.1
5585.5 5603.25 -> 1.50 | 66.1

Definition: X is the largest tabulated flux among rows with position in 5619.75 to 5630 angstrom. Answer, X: 83.5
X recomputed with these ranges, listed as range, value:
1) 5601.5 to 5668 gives 84.97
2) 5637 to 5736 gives 85.79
